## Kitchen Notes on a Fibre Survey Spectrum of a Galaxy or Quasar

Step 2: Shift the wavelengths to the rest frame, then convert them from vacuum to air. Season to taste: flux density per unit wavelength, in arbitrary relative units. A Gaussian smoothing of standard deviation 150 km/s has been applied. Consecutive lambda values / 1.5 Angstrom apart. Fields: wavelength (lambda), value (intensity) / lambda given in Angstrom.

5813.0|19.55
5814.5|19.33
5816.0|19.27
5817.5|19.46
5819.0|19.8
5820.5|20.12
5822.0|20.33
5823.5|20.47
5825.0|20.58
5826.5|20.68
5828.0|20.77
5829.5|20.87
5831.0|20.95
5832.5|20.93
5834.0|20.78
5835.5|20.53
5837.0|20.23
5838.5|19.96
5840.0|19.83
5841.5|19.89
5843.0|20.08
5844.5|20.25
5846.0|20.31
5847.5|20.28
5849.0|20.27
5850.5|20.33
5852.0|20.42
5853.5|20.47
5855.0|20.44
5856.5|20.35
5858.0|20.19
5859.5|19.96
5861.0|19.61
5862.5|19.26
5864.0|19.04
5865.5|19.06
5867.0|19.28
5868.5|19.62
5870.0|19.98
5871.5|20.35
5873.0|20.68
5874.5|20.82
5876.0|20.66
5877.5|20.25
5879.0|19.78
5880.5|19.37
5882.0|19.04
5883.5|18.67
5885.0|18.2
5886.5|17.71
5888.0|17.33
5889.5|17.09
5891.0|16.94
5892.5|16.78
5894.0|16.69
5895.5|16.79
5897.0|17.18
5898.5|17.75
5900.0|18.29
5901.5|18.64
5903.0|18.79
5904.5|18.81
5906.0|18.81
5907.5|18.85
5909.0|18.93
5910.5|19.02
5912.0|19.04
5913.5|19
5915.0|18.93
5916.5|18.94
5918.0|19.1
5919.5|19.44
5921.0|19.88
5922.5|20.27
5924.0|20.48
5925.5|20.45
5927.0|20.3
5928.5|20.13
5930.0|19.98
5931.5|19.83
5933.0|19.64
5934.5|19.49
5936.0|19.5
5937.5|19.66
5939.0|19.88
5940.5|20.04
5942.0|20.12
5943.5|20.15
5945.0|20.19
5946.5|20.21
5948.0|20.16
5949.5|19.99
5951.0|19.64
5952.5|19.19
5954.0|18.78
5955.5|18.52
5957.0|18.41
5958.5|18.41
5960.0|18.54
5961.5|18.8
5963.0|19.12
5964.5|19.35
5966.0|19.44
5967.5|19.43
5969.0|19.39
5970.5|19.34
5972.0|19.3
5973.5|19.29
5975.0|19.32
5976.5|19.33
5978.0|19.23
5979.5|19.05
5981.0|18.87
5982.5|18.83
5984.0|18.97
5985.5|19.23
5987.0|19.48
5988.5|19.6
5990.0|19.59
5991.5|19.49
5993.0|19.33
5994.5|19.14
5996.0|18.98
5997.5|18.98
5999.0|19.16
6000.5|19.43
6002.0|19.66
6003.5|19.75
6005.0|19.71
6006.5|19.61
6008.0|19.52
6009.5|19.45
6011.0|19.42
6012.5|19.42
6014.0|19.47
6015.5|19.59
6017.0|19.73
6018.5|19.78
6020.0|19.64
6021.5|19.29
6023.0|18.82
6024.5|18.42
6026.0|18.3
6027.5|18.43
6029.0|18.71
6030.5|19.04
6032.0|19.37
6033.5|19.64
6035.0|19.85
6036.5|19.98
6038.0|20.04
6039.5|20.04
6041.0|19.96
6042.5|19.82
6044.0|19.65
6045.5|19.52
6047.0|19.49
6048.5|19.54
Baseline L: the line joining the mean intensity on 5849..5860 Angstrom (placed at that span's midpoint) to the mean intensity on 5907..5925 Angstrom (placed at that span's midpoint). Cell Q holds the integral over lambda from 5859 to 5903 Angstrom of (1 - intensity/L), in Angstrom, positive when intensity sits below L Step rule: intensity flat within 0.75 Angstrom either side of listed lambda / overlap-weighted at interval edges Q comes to 2.5 Angstrom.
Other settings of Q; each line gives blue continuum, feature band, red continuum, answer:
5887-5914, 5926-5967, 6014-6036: -2.4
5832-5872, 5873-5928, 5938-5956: 2.9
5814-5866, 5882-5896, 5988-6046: 1.8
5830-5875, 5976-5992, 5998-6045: 0.3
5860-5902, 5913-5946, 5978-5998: -1.5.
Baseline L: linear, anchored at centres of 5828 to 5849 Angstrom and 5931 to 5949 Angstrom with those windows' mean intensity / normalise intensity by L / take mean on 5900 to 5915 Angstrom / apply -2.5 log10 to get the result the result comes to 0.068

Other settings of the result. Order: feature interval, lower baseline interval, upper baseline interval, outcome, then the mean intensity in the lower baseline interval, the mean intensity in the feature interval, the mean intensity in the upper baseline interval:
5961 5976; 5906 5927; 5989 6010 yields 0.007 mag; 19.4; 19.3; 19.4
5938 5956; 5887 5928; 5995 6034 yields -0.050 mag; 18.6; 19.8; 19.3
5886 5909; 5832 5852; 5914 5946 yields 0.126 mag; 20.3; 17.8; 19.8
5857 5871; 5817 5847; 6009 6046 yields 0.033 mag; 20.3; 19.6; 19.4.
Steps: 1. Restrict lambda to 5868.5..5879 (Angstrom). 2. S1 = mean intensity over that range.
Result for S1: 20.3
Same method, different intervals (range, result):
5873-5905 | 18.4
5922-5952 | 20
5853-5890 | 19.5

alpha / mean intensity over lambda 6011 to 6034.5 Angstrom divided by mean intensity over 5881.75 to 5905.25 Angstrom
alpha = 1.08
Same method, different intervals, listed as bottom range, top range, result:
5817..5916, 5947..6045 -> 0.99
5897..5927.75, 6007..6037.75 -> 1.01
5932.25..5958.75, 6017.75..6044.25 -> 0.99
